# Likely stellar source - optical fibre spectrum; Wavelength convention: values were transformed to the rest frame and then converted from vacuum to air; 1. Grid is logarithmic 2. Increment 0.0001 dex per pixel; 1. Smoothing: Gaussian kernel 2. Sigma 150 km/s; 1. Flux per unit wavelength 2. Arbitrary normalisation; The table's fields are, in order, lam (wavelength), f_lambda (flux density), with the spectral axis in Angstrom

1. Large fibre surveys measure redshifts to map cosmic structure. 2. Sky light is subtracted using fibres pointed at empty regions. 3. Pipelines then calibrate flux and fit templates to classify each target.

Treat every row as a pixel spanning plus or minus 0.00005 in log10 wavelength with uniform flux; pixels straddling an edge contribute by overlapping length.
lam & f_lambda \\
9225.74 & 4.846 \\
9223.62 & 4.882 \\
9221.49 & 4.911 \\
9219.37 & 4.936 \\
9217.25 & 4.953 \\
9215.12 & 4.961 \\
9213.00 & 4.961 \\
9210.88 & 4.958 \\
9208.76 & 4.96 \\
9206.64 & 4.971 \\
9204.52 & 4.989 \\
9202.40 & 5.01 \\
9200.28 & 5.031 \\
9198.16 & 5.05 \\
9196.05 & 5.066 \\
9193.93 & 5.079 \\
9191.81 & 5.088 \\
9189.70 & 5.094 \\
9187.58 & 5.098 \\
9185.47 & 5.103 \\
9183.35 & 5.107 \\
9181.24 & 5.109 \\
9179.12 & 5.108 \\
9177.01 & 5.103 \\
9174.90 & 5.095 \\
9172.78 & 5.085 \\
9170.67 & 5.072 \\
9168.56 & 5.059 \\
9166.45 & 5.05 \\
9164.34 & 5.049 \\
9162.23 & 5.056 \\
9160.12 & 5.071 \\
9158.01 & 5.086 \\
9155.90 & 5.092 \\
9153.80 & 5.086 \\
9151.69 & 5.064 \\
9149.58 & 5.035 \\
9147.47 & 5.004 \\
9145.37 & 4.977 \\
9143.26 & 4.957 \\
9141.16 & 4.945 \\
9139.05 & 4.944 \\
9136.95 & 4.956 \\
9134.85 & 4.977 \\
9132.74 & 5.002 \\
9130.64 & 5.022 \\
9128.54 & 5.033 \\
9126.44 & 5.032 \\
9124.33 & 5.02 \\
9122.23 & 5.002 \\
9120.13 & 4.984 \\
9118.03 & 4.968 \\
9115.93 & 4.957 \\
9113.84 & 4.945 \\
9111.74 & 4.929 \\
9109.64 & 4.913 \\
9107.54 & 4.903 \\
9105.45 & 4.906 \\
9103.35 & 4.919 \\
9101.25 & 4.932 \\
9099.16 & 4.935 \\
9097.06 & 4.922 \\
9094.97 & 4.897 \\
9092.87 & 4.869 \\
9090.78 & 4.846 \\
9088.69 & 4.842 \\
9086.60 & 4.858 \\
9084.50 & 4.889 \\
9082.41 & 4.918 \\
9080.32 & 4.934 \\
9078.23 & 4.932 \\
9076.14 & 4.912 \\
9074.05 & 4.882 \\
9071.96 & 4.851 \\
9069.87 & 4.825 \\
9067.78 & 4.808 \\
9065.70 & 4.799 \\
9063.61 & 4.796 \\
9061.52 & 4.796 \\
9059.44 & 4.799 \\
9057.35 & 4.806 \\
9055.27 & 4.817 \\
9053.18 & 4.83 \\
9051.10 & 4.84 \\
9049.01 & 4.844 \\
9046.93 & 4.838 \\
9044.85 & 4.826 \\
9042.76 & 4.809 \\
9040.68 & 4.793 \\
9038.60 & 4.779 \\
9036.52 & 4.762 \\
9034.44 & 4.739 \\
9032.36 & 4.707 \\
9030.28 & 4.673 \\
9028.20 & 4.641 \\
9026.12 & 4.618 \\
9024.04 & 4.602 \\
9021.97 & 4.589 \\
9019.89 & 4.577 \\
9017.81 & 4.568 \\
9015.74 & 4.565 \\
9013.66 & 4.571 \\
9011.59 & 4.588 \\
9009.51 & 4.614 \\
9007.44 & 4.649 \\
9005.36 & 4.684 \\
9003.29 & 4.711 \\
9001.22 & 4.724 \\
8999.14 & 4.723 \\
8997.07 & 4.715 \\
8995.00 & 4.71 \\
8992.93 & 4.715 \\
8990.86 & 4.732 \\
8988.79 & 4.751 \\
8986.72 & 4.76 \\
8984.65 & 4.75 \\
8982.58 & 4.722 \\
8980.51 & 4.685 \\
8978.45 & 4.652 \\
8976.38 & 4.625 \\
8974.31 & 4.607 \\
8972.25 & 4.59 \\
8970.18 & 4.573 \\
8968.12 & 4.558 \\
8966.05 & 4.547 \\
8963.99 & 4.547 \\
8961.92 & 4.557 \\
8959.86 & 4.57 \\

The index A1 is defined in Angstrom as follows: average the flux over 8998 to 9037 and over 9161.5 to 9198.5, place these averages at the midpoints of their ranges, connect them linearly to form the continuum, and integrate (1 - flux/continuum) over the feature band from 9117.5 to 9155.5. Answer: -0.3 Angstrom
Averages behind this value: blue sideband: 4.65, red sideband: 5.08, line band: 5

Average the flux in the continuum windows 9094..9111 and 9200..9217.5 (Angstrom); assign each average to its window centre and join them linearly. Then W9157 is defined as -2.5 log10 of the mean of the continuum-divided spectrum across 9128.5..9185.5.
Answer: -0.02 mag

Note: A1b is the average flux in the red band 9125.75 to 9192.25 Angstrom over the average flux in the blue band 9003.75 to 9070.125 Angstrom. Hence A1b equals 1.07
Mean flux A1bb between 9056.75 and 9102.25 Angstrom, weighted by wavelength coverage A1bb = 4.87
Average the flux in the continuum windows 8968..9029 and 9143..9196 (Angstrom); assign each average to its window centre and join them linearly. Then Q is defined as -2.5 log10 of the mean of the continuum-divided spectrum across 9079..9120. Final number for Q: -0.003 mag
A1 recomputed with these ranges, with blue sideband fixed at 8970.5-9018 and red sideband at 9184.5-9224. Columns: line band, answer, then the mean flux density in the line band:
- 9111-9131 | -0.47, 4.99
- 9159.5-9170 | -0.24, 5.06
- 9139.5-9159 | -0.42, 5.02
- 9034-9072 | -0.35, 4.81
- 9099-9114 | -0.22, 4.92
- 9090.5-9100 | -0.13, 4.9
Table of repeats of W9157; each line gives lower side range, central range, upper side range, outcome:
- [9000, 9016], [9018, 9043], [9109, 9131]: 0.01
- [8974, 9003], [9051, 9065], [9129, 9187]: 0.01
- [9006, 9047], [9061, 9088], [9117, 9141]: -0.01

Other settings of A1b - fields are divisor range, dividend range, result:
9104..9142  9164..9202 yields 1.02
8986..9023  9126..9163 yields 1.08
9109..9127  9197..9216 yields 1.00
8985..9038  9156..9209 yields 1.08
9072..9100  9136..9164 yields 1.03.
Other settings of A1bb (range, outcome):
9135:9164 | 5.02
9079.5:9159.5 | 4.96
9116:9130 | 5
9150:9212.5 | 5.06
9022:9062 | 4.76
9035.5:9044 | 4.78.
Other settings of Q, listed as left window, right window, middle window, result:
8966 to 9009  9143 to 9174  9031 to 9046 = 0.00 mag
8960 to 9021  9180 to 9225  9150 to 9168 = -0.03 mag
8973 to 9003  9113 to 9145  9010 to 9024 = 0.04 mag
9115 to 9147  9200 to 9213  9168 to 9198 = -0.02 mag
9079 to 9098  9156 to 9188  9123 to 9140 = 0.00 mag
